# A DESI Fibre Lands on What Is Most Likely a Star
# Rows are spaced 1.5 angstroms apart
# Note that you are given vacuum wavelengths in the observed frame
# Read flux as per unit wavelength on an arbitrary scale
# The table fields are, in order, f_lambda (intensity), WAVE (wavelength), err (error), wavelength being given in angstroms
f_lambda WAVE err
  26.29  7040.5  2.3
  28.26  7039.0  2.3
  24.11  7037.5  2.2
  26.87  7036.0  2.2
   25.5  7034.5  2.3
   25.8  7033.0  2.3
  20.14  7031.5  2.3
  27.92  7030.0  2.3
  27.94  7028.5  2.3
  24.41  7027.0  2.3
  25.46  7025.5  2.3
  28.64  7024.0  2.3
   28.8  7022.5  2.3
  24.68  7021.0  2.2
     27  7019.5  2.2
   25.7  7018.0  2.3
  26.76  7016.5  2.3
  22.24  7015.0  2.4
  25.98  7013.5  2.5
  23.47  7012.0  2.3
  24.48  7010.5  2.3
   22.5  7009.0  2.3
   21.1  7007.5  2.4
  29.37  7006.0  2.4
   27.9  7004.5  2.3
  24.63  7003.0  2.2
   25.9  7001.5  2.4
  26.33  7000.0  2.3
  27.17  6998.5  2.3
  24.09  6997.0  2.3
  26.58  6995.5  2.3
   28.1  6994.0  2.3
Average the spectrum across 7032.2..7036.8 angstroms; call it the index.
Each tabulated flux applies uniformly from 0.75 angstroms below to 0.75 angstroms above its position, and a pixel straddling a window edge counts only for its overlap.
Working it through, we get 26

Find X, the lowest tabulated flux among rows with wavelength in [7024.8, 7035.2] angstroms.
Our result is 20.14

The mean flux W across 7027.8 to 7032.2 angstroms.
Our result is 25.4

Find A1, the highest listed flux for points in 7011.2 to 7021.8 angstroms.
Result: 27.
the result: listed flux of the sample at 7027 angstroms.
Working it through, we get 24.41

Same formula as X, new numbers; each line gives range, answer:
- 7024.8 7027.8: 24.41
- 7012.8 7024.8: 22.24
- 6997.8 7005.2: 24.63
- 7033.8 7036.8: 25.5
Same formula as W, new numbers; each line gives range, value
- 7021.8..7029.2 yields 27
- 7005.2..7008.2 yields 25.3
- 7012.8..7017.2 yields 25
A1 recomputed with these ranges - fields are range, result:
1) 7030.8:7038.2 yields 26.87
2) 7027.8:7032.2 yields 27.94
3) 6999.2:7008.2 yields 29.37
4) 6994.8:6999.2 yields 27.17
